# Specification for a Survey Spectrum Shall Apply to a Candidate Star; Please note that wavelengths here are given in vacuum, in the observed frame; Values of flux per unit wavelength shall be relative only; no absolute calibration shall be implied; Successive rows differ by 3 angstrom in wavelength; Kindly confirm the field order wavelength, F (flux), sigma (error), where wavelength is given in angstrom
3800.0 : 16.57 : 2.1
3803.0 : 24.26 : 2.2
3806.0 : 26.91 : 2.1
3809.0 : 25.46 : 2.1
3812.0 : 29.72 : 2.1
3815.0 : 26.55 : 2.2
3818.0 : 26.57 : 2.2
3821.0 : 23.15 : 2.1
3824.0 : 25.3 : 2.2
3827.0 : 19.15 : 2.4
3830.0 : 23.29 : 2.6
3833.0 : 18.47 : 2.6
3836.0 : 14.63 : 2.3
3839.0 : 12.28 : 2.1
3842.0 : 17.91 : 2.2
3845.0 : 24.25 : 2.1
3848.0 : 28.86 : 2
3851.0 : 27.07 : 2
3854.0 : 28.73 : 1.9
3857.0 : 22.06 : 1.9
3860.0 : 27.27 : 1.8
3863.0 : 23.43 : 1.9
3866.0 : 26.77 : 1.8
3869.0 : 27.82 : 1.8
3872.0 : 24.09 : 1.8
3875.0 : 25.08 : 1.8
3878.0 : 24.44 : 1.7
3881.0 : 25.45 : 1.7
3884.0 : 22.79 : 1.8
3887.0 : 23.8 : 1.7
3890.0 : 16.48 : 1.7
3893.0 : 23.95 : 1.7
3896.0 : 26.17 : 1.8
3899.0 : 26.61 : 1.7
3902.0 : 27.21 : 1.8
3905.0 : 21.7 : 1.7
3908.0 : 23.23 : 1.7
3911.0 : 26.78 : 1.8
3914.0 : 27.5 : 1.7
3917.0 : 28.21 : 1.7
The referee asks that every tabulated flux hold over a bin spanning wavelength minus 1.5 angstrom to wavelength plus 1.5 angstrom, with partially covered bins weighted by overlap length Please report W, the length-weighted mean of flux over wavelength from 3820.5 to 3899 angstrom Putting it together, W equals 23.2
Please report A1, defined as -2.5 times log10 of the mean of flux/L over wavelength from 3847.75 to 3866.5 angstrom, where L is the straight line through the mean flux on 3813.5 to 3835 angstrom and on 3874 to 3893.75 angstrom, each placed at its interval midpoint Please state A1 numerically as -0.14 mag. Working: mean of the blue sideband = 23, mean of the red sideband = 23.1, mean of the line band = 26.1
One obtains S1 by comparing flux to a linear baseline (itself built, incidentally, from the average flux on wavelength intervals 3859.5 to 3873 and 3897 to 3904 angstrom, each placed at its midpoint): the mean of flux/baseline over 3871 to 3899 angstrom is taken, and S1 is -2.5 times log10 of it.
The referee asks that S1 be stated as 0.11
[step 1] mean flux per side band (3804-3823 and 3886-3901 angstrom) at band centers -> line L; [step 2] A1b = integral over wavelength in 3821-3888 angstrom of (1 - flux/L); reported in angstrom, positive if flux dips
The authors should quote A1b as 4.05 angstrom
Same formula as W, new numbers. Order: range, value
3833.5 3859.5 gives 22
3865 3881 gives 25.6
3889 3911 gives 24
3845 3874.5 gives 26.1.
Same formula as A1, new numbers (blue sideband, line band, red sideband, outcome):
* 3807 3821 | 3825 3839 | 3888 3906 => 0.377 mag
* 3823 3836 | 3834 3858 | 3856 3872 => 0.058 mag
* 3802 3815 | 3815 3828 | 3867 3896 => 0.093 mag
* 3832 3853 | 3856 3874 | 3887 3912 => -0.152 mag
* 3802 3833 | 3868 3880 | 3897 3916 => 0.001 mag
